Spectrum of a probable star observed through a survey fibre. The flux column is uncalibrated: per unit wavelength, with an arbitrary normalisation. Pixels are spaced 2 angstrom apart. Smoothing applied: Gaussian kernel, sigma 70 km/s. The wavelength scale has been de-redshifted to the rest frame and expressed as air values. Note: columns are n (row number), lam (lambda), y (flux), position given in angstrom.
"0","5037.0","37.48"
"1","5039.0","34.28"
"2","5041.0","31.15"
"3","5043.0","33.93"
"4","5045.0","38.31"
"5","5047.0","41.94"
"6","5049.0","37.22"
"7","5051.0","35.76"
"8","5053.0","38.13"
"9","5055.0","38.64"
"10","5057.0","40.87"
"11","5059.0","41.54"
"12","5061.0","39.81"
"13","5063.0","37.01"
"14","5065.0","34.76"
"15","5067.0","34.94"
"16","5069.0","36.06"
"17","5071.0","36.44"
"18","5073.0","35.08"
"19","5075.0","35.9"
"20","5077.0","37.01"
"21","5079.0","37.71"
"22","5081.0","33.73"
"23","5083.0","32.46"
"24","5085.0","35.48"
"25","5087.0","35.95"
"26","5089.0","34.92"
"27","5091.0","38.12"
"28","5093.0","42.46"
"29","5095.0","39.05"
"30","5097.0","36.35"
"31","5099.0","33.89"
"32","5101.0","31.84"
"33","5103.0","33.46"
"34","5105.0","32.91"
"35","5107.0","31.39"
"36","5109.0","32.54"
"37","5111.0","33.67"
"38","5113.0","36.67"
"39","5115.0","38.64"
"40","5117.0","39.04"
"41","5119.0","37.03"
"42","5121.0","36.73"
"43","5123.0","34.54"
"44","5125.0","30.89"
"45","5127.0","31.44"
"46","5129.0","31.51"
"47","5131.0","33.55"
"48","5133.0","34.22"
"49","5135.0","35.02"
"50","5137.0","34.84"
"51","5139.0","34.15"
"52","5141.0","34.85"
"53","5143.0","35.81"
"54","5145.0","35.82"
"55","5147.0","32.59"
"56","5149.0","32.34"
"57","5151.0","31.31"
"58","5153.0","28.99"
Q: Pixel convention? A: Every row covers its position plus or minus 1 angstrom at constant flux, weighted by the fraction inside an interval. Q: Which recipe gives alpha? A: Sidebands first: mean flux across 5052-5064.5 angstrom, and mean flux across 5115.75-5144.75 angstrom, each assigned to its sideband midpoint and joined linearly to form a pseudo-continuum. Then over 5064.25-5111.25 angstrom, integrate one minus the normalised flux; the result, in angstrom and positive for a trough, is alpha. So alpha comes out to 2.5 angstrom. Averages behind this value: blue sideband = 39.2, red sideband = 34.6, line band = 35.3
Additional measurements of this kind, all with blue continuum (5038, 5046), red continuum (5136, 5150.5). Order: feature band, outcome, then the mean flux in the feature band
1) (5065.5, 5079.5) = -0.7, 36.1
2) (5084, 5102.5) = -1.1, 36.4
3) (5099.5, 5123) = -0.4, 34.9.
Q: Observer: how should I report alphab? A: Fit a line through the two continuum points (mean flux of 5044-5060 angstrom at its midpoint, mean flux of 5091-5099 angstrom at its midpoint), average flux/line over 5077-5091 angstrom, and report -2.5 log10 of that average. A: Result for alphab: 0.09 mag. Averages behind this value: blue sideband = 39.1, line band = 35.4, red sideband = 38.5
